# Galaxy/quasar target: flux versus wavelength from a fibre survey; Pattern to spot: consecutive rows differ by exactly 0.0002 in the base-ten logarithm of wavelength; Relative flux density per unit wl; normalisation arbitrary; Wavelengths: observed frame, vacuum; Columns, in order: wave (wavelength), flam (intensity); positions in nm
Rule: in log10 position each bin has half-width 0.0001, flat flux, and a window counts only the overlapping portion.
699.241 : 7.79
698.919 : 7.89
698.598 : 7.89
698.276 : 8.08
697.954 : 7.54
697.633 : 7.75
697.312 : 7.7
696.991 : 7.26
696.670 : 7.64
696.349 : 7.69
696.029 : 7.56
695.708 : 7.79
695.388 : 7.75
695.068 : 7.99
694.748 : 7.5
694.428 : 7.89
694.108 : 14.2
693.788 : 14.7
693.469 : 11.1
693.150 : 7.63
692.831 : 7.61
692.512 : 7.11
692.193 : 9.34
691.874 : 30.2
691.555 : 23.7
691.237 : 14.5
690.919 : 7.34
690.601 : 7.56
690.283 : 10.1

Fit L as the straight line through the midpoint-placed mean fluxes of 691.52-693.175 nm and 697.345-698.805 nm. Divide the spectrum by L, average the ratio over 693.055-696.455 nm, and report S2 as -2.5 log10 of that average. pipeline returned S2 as 0.231 mag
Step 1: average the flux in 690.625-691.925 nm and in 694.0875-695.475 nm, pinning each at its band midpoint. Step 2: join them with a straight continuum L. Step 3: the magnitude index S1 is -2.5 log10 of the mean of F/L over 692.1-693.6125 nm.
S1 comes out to 0.459 mag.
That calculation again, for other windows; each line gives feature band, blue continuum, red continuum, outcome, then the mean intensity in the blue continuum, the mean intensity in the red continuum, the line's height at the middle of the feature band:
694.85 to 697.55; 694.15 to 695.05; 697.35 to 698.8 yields 0.08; 8.59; 7.81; 8.23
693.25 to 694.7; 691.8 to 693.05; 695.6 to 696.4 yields -0.12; 12.1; 7.67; 10.2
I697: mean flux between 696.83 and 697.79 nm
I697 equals 7.57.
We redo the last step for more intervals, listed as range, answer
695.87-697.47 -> 7.57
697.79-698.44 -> 7.8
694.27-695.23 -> 7.79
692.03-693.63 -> 8.61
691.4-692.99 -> 15.6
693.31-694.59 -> 12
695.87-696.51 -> 7.63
